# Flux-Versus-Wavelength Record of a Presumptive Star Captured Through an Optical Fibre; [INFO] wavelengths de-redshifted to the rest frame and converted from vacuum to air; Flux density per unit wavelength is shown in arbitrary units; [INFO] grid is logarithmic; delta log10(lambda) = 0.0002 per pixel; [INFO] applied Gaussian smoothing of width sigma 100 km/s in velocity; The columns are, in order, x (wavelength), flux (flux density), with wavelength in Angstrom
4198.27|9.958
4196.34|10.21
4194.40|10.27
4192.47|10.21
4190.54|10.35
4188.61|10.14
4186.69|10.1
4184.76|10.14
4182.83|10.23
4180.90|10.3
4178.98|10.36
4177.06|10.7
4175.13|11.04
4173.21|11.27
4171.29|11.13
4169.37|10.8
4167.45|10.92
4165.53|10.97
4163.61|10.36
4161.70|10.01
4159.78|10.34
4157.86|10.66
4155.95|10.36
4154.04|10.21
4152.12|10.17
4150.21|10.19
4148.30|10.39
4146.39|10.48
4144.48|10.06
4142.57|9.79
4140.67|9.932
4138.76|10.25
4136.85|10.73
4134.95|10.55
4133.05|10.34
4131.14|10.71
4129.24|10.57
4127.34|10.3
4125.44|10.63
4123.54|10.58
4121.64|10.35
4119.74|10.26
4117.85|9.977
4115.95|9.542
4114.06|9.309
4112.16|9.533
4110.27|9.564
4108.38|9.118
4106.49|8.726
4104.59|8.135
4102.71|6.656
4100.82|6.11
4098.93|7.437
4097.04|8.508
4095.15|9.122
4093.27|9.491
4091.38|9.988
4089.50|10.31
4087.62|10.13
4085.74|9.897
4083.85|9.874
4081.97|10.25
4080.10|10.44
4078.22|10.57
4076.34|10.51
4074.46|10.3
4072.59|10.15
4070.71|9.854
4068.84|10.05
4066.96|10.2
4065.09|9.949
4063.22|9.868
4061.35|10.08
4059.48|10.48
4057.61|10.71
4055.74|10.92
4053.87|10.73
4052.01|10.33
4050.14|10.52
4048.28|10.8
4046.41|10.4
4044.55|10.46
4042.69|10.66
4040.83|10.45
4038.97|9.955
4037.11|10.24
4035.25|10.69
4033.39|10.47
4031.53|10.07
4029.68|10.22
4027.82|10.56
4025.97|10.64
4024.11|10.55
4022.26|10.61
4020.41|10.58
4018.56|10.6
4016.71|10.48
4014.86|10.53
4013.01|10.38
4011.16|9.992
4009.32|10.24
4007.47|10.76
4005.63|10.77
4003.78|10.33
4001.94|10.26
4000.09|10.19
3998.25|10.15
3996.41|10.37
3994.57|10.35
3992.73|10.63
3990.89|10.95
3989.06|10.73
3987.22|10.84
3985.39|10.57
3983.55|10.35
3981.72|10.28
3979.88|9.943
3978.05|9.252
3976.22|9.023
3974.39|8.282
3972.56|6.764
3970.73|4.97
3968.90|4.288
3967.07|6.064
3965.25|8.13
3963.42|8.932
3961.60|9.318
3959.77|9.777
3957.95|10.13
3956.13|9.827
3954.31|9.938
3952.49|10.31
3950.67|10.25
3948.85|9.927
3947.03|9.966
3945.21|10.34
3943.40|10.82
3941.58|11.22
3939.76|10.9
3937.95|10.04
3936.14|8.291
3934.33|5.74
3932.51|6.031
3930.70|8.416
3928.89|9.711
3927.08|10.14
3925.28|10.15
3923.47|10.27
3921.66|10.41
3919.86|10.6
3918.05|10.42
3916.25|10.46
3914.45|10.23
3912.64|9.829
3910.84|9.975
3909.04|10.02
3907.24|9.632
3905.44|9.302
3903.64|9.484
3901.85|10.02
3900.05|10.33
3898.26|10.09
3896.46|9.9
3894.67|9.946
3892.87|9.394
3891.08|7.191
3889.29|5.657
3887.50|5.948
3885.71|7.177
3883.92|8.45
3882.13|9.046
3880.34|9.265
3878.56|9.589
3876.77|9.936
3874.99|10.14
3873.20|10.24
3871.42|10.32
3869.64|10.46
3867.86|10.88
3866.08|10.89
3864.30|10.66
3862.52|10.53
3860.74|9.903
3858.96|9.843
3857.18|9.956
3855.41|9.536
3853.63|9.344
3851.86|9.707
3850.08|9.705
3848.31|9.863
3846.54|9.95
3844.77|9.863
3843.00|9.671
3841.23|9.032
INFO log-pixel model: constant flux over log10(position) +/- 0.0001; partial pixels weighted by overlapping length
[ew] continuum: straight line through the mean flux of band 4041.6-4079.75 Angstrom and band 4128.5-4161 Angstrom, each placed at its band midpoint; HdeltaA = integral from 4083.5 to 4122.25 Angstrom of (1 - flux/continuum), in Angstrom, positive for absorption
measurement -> 4.6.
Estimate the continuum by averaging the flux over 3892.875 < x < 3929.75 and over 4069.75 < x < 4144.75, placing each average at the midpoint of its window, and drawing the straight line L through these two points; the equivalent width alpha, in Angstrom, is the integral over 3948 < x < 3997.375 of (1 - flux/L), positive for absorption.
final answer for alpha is 3.3 Angstrom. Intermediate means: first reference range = 10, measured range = 9.27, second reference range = 9.71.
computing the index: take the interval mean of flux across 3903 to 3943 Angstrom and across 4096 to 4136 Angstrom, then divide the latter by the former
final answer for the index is 1.0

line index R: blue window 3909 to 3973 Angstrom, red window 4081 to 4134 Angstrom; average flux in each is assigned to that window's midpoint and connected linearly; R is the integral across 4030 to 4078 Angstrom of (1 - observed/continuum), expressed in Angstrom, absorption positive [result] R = -4.9 Angstrom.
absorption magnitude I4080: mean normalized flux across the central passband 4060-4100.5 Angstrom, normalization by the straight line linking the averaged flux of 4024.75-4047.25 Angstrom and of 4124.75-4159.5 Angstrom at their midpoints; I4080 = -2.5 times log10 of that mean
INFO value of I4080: 0.062 mag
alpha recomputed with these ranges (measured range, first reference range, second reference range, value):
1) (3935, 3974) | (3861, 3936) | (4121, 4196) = 2.5 Angstrom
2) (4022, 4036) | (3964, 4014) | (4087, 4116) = -1.9 Angstrom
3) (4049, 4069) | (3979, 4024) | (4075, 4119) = -1.3 Angstrom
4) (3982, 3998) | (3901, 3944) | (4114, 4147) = -1.2 Angstrom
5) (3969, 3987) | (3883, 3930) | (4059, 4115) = 1.4 Angstrom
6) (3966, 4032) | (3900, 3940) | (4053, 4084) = 1.3 Angstrom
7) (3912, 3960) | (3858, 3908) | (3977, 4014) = 0.4 Angstrom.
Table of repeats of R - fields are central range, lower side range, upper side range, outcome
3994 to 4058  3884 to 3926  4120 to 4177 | -3.4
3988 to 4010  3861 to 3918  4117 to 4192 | -1.3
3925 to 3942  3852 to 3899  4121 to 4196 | 1.1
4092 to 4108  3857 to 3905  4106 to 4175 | 3.2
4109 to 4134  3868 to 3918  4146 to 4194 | 0.4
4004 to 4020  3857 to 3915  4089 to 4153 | -1.5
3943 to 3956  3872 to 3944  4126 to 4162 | -0.9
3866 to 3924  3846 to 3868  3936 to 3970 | 1.4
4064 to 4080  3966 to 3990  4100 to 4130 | -1.9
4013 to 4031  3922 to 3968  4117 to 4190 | -1.4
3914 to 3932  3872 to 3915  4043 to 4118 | -1.4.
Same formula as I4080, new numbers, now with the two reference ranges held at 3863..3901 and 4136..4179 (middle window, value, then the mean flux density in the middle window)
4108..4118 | 0.09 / 9.49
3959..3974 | 0.31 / 7.29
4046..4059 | -0.06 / 10.6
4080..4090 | 0.01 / 10.1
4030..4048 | -0.04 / 10.4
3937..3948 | -0.10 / 10.5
